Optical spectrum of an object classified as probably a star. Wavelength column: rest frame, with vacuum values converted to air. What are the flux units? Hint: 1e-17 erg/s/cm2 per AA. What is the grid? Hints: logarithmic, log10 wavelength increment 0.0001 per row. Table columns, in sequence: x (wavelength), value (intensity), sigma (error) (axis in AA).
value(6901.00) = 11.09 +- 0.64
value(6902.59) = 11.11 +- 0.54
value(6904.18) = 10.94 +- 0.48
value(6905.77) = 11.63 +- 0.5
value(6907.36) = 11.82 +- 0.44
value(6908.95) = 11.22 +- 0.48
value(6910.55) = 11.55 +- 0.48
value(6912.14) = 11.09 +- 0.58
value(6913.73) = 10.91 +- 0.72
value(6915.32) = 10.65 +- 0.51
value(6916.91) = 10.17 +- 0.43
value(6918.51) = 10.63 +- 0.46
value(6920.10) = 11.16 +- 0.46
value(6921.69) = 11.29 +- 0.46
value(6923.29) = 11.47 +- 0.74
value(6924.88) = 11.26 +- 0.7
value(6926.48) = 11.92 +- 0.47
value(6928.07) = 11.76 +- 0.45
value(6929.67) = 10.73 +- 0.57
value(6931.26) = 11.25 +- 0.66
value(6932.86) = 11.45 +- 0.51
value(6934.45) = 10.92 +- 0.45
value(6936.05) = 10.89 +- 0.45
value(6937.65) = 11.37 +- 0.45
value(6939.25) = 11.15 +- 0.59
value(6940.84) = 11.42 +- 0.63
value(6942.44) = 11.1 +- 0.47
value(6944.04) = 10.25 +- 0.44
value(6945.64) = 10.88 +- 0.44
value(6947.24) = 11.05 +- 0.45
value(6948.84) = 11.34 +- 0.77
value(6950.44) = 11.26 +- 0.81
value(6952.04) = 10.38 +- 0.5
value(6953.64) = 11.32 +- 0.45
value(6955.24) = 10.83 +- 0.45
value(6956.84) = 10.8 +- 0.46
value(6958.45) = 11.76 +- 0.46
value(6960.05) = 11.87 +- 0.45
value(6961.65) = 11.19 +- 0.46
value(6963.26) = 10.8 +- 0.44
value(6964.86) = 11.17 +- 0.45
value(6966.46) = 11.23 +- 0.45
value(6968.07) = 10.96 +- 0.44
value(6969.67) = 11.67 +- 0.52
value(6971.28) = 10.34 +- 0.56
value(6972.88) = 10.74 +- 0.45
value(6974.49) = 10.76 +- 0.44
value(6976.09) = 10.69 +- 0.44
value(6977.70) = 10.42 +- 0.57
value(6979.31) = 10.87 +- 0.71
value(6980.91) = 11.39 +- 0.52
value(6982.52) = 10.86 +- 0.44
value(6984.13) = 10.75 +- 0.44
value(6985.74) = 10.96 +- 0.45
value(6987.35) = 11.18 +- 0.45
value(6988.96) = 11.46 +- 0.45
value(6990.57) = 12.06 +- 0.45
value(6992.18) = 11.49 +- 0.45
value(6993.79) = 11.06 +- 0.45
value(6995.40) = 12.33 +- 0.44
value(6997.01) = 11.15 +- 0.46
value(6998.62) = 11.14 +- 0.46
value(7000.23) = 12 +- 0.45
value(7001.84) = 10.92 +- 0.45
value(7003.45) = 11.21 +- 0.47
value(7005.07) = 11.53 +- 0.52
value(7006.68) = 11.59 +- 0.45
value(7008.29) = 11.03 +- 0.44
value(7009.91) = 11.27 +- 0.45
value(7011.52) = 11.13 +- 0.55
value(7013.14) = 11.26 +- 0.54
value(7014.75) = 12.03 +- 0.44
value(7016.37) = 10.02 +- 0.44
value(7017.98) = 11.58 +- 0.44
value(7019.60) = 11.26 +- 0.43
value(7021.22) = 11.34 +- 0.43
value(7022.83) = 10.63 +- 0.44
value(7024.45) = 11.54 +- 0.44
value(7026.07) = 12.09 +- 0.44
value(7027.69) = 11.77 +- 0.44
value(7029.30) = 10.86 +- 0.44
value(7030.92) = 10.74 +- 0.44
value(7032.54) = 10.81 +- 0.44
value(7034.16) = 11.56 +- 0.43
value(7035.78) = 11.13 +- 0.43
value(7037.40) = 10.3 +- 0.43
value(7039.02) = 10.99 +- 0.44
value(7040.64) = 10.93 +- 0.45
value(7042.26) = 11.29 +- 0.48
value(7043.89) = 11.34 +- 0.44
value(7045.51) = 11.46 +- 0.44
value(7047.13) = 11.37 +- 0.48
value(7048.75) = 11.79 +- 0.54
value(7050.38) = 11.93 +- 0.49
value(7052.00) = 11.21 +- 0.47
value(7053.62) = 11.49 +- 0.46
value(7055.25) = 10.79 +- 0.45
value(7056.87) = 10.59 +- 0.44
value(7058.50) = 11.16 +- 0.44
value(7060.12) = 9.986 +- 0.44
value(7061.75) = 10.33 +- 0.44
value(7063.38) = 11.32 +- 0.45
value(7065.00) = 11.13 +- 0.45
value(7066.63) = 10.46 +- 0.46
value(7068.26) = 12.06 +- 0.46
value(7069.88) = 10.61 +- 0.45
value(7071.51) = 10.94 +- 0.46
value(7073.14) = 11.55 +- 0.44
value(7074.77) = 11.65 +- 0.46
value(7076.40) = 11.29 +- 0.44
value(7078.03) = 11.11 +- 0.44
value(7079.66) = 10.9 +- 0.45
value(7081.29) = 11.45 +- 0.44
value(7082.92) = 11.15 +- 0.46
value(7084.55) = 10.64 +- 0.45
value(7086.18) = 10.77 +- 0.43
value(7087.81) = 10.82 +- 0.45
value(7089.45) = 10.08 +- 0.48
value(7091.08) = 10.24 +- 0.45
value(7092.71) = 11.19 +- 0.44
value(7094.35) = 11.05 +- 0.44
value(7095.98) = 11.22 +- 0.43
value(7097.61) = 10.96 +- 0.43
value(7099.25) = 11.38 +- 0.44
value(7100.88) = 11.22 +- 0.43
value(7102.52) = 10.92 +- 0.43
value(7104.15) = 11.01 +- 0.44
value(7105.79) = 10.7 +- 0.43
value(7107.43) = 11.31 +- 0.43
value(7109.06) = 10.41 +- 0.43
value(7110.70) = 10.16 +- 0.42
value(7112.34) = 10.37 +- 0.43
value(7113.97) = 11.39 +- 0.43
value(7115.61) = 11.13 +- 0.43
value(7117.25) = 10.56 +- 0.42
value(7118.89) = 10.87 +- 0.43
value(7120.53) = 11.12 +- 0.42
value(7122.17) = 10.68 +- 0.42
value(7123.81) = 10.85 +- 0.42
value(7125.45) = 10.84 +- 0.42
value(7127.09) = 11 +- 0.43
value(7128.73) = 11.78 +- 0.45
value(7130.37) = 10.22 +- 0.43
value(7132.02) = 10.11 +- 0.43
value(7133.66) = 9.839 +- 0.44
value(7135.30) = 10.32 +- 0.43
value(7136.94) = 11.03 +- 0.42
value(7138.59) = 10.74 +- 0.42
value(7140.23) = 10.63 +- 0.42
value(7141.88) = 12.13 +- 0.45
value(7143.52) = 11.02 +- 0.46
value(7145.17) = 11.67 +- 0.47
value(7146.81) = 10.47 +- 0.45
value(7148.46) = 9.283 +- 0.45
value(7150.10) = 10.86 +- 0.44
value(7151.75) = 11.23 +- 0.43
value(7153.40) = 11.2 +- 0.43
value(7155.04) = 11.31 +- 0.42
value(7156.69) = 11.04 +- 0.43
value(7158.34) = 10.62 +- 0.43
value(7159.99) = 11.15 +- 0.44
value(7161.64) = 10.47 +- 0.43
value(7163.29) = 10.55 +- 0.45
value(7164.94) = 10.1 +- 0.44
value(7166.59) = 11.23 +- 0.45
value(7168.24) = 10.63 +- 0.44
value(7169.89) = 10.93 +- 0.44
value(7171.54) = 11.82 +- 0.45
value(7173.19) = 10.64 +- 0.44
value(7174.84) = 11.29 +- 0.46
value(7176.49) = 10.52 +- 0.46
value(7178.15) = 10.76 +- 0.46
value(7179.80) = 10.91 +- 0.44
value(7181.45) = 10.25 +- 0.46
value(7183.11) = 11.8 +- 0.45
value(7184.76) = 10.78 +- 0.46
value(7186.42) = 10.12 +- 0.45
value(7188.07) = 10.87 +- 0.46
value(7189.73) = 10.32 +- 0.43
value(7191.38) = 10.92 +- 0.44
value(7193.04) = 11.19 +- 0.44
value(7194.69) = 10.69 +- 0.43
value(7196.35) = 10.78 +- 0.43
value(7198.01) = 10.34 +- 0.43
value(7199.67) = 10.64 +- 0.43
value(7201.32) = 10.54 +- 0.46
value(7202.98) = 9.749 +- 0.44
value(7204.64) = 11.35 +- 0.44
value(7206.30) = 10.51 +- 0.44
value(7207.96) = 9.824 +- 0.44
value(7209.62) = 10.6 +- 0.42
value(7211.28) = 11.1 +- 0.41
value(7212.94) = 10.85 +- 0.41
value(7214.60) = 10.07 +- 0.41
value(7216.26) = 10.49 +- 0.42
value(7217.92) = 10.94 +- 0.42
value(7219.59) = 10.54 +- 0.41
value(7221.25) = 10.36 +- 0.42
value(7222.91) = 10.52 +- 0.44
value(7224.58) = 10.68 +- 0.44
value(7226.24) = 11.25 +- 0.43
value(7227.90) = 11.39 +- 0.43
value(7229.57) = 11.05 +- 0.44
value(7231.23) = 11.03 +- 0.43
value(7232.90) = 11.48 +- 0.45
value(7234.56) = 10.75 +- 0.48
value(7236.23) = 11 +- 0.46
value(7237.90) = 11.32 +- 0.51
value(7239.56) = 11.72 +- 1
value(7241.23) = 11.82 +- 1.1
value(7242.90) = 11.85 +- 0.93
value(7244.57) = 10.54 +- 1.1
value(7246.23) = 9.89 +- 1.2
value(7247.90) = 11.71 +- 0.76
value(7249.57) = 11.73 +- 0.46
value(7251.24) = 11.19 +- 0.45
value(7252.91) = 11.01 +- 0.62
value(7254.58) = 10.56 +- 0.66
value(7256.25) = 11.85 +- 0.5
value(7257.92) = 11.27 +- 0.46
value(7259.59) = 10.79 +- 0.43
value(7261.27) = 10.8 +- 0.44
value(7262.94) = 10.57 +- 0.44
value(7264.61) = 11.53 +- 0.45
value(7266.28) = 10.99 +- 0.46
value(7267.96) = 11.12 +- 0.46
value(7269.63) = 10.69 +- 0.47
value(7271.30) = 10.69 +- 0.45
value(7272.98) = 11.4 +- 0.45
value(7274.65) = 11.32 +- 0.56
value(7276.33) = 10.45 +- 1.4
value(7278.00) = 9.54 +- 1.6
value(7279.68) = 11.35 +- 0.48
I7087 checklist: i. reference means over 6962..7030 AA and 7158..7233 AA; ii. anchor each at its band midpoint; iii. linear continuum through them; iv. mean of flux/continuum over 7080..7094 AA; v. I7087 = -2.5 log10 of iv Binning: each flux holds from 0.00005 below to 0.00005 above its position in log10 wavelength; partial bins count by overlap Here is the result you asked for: 0.02 mag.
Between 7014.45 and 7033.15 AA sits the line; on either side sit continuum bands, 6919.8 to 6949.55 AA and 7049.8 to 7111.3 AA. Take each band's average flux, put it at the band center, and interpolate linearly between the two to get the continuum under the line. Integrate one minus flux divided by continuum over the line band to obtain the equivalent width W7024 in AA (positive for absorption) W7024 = -0.2 AA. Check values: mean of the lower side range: 11.2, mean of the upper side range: 11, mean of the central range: 11.2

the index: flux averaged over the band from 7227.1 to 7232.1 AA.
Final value 11.1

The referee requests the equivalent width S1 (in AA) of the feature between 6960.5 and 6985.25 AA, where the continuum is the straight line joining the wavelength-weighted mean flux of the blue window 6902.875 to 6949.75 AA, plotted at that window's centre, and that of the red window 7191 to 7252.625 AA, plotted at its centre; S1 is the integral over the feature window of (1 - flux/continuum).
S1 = 0.4 AA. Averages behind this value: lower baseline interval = 11.1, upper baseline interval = 10.9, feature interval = 10.9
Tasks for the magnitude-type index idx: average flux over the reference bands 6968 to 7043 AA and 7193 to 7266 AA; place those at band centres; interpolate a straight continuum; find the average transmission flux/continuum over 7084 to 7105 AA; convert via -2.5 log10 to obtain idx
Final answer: 0.018 mag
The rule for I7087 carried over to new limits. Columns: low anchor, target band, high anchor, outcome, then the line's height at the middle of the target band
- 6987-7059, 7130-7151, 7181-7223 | 0.02 mag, 10.9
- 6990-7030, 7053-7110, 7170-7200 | 0.02 mag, 11.1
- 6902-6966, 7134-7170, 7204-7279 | 0.02 mag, 11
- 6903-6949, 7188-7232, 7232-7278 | 0.04 mag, 11.1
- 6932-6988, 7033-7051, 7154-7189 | -0.03 mag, 11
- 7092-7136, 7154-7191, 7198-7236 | -0.01 mag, 10.8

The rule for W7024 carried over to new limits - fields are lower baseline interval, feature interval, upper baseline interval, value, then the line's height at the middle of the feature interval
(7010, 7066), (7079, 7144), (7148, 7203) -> 0.6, 11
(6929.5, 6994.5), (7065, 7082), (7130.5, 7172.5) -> -0.4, 10.9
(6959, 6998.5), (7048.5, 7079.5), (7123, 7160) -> -0.4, 11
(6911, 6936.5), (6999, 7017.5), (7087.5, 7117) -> -0.5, 11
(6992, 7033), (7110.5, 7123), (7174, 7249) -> 0.3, 11.1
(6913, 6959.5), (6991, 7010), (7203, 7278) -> -0.6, 11.1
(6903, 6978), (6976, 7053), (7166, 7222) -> -1.8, 11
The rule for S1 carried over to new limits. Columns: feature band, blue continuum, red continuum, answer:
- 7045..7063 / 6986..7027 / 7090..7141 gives 0.0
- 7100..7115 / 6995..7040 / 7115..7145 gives 0.1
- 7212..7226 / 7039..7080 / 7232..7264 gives 0.7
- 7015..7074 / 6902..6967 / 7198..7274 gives -0.3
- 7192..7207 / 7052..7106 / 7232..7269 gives 0.6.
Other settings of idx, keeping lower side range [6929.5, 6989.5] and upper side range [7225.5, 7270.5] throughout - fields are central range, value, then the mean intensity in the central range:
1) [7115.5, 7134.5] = 0.04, 10.7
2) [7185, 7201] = 0.05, 10.7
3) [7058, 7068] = 0.03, 10.8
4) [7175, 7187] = 0.03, 10.8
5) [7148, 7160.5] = 0.02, 10.9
